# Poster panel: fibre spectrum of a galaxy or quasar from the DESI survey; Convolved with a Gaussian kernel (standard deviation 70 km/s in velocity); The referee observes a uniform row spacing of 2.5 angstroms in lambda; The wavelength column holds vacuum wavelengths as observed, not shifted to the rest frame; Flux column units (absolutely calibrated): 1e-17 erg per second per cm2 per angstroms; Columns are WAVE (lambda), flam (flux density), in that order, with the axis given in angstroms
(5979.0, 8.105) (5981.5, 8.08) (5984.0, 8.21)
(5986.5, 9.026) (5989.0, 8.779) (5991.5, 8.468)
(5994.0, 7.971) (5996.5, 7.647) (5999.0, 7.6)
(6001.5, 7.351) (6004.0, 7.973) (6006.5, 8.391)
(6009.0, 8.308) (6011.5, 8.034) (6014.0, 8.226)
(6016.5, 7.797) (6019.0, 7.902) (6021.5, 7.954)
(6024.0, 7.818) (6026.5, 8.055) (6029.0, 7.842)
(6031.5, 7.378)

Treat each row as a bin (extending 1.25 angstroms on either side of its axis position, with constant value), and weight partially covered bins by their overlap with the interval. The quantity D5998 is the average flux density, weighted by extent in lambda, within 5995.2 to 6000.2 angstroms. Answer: 7.63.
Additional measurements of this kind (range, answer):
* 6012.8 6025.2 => 7.94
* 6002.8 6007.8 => 8.19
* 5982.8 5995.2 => 8.49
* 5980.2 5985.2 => 8.14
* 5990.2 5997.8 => 8.03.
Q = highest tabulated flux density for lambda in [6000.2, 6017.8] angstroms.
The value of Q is 8.391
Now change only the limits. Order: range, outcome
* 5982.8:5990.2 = 9.026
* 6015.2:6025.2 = 7.954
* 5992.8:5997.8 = 7.971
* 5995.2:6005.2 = 7.973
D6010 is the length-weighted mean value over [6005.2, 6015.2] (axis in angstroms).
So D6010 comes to 8.24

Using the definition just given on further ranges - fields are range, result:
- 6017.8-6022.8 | 7.93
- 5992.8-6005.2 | 7.71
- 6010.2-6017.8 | 8.02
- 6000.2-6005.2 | 7.66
